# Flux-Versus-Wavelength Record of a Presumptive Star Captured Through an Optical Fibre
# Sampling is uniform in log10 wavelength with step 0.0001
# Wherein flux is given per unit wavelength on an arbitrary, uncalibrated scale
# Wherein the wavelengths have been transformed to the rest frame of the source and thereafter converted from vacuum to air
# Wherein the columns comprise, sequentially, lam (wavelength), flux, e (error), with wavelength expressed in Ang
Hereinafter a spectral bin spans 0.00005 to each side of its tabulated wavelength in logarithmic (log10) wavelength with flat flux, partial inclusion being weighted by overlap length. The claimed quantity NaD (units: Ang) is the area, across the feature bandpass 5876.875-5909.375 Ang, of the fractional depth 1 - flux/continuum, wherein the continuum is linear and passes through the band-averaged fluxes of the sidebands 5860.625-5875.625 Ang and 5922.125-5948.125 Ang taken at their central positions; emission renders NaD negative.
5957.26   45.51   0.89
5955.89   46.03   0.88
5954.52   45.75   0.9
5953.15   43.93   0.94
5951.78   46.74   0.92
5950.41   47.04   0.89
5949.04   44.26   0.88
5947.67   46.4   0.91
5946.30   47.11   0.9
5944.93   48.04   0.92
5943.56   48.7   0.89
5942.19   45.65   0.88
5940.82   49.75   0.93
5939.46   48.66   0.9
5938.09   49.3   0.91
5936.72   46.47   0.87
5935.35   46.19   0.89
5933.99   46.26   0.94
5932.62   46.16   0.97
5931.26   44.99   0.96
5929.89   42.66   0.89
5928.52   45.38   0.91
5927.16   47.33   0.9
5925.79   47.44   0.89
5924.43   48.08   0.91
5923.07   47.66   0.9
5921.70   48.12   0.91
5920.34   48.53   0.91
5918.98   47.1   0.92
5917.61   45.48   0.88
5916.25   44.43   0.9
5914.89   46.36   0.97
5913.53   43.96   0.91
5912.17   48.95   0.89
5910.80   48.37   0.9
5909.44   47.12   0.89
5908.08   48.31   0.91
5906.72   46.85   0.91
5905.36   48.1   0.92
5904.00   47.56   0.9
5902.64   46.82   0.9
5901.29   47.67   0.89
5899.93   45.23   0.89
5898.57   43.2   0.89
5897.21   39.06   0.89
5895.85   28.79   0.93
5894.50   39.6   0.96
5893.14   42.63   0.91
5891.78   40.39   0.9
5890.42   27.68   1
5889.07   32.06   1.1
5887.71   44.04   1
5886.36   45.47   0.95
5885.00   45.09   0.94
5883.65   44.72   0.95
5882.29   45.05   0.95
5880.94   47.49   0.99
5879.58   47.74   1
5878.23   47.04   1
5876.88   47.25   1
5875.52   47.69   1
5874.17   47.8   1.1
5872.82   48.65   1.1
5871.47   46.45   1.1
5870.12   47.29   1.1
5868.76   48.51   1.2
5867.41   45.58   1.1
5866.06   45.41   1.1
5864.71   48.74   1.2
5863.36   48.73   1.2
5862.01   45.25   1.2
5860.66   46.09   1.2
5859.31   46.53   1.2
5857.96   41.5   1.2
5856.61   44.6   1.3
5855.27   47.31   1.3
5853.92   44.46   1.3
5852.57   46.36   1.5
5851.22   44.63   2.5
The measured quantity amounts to 2.7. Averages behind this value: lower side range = 47.2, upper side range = 47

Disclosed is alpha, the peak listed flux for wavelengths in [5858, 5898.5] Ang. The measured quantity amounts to 48.74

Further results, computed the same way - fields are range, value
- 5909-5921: 48.95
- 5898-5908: 48.1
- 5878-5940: 49.3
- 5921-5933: 48.12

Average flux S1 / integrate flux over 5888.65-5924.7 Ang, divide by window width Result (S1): 44.1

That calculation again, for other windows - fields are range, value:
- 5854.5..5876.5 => 46.6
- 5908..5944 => 46.9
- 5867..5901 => 43.4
